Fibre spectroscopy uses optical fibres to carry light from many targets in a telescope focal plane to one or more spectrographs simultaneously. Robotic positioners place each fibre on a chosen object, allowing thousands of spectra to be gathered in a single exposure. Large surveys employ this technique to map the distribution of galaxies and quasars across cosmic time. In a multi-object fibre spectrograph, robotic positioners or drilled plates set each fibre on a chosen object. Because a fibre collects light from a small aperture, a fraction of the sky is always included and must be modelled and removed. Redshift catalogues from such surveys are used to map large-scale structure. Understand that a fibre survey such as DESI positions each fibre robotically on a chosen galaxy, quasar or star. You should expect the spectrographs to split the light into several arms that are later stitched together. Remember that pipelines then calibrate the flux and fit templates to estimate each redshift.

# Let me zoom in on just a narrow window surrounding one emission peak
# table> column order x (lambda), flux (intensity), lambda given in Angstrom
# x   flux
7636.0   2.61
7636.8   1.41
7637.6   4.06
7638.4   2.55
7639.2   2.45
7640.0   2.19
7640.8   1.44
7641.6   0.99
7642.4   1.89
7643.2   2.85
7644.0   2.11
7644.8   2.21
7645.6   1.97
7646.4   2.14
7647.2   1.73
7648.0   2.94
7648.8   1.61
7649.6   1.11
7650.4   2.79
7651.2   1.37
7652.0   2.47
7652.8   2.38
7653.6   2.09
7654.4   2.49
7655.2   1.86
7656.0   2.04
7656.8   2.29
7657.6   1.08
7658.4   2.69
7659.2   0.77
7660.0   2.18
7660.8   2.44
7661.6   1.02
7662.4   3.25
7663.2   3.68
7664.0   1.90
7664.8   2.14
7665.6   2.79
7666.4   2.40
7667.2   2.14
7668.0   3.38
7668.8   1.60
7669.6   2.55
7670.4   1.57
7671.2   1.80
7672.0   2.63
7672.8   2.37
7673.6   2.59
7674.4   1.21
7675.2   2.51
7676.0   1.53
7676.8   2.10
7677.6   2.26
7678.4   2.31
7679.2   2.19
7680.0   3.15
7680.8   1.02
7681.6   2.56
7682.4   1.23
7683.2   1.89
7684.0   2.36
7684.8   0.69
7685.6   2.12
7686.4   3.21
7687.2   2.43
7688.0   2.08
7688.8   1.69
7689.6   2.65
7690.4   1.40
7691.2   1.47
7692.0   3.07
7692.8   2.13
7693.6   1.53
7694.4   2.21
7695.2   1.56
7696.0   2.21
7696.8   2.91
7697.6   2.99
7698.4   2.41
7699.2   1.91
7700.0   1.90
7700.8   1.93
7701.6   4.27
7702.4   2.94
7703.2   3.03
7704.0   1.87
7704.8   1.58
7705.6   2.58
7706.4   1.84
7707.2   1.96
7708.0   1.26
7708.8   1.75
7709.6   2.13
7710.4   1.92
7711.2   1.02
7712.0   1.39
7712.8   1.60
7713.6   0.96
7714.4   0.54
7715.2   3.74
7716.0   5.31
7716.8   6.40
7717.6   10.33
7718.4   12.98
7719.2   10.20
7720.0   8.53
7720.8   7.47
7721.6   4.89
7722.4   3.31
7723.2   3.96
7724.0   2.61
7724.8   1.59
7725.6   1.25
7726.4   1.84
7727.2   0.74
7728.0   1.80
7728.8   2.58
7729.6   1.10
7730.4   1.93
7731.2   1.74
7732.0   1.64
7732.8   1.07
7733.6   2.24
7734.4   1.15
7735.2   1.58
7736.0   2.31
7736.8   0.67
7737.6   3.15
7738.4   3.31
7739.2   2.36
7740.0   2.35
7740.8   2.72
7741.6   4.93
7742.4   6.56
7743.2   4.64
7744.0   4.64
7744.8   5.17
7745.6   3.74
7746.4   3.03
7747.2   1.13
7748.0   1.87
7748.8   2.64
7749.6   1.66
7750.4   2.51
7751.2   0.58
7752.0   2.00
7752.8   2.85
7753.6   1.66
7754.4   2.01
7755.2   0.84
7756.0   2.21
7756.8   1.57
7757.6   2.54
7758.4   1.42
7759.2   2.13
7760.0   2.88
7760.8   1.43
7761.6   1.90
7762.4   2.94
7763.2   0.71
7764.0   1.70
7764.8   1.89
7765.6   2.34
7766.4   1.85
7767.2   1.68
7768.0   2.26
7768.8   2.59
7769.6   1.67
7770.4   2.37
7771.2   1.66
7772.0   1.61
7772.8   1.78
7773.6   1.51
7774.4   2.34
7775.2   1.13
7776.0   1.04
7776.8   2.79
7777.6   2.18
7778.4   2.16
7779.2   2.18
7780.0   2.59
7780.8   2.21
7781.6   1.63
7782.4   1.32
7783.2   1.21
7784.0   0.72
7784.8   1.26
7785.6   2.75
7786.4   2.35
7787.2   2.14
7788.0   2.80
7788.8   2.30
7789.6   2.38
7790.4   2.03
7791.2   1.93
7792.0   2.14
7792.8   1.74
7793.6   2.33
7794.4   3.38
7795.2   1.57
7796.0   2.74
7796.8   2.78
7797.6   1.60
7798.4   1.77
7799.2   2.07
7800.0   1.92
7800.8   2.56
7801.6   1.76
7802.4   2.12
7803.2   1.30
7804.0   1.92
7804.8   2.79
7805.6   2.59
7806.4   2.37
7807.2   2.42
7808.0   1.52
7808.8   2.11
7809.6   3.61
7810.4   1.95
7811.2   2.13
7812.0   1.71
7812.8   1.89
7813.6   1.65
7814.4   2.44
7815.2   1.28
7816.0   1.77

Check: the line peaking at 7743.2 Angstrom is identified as [N II]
